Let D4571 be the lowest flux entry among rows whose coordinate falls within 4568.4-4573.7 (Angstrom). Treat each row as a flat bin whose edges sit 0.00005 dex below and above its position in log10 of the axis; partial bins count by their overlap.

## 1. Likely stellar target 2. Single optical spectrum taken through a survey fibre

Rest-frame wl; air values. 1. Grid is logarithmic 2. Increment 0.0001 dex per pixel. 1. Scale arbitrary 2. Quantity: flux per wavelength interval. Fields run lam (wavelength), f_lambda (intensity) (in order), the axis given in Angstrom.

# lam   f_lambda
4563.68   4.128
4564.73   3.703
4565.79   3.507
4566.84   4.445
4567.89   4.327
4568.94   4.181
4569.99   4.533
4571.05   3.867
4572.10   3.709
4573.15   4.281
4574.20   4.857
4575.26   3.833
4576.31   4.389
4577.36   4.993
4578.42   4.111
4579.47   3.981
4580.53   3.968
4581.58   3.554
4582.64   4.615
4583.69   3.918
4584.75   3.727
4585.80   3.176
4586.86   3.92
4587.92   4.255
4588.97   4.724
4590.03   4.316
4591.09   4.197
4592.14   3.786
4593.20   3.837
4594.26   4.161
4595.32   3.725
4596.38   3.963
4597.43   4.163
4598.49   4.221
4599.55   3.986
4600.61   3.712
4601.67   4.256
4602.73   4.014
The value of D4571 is 3.709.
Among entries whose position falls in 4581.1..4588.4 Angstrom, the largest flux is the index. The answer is 4.615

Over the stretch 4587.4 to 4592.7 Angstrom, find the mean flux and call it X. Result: 4.26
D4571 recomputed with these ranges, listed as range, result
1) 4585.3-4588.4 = 3.176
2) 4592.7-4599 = 3.725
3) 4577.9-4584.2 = 3.554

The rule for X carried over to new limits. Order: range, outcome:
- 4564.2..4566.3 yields 3.59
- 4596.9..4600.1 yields 4.13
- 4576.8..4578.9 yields 4.55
